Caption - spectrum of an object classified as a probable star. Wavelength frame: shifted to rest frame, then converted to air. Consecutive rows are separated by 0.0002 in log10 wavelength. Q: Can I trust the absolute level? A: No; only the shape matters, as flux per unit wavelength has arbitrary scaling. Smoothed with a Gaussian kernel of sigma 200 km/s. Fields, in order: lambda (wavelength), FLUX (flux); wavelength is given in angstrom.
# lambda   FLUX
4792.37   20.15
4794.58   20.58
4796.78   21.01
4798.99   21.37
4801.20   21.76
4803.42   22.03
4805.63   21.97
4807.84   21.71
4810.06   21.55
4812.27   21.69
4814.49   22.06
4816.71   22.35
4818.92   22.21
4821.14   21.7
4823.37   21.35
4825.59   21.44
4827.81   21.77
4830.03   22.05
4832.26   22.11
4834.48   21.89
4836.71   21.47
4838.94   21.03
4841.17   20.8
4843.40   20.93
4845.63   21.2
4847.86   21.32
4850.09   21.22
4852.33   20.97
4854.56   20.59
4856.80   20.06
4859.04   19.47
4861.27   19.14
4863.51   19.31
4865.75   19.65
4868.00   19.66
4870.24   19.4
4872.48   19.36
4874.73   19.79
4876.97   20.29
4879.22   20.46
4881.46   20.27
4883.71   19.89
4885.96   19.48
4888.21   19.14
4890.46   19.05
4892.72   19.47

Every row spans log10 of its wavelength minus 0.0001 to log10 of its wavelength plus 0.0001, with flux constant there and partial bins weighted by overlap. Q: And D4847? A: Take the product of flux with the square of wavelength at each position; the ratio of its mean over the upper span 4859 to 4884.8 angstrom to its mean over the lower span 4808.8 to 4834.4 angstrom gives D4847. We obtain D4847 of 0.9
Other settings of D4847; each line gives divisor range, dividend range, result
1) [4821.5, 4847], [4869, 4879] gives 0.94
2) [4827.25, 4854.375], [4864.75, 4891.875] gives 0.94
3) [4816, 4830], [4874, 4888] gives 0.94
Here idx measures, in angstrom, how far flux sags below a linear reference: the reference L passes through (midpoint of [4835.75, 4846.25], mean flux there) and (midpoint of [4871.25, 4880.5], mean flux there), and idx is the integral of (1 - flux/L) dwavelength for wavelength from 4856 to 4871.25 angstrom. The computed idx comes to 0.6 angstrom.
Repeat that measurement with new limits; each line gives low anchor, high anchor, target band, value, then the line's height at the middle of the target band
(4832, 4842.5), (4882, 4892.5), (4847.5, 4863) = 0.3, 20.7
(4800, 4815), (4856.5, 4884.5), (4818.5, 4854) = -1.0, 20.9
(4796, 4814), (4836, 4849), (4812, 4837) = -0.6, 21.4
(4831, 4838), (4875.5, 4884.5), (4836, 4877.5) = 1.5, 21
